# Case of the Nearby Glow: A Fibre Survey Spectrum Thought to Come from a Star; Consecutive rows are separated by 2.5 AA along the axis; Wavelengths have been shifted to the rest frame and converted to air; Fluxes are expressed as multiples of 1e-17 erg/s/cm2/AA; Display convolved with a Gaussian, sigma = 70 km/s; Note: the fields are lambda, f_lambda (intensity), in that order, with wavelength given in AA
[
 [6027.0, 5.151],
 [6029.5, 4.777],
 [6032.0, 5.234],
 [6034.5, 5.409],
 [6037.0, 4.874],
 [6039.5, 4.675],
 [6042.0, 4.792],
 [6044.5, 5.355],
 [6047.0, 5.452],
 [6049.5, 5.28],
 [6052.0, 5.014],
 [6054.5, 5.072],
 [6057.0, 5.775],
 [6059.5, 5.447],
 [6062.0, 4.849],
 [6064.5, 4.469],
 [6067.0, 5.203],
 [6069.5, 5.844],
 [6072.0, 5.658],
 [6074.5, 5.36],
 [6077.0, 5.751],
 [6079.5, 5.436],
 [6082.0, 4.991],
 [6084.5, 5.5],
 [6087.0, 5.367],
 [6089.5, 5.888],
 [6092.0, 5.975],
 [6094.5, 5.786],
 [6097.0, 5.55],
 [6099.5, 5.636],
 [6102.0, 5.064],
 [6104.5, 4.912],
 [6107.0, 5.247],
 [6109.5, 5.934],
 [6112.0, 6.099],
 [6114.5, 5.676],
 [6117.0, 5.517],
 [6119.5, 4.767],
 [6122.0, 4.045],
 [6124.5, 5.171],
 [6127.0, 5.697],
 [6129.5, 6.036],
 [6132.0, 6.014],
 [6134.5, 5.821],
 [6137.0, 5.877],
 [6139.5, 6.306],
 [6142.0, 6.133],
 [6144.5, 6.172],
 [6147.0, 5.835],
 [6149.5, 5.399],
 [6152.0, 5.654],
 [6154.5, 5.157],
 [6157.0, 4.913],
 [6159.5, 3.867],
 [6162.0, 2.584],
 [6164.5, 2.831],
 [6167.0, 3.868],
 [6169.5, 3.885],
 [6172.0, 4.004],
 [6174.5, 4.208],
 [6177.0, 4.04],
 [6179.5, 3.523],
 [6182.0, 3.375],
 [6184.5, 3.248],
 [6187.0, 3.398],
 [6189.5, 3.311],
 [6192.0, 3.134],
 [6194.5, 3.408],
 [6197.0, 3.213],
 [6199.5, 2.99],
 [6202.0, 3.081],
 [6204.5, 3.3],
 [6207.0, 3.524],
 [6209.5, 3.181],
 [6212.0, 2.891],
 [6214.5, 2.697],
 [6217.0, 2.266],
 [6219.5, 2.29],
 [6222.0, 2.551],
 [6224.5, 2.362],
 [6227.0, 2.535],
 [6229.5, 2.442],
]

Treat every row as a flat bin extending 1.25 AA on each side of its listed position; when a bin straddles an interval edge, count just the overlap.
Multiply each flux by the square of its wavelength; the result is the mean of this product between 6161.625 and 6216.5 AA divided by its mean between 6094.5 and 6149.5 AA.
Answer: 0.6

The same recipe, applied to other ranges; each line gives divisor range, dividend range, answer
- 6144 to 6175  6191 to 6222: 0.68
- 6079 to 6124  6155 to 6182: 0.72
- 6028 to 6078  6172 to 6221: 0.65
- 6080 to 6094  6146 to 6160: 0.96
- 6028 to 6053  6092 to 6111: 1.10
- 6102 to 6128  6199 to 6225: 0.55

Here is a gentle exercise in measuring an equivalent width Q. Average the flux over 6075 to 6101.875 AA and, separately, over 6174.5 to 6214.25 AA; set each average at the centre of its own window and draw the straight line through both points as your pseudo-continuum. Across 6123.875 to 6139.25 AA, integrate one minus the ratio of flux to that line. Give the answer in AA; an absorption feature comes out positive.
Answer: -3.9 AA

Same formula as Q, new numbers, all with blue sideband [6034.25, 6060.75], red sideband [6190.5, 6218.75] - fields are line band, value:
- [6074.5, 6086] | -1.62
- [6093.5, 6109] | -3.23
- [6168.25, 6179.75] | -1.66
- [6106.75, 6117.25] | -3.52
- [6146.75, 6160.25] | -4.97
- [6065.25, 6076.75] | -1.48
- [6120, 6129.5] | -2.22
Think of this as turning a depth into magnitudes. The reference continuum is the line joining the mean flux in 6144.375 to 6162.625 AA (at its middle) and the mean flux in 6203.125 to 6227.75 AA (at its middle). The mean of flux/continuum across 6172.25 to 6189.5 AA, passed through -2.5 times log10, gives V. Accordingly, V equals 0.10 mag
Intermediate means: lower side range 4.95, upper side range 2.77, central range 3.63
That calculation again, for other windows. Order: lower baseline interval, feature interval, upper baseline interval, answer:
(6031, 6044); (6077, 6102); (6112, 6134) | -0.06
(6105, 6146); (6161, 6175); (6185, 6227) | 0.18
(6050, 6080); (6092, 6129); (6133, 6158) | 0.03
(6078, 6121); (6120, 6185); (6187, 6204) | -0.12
